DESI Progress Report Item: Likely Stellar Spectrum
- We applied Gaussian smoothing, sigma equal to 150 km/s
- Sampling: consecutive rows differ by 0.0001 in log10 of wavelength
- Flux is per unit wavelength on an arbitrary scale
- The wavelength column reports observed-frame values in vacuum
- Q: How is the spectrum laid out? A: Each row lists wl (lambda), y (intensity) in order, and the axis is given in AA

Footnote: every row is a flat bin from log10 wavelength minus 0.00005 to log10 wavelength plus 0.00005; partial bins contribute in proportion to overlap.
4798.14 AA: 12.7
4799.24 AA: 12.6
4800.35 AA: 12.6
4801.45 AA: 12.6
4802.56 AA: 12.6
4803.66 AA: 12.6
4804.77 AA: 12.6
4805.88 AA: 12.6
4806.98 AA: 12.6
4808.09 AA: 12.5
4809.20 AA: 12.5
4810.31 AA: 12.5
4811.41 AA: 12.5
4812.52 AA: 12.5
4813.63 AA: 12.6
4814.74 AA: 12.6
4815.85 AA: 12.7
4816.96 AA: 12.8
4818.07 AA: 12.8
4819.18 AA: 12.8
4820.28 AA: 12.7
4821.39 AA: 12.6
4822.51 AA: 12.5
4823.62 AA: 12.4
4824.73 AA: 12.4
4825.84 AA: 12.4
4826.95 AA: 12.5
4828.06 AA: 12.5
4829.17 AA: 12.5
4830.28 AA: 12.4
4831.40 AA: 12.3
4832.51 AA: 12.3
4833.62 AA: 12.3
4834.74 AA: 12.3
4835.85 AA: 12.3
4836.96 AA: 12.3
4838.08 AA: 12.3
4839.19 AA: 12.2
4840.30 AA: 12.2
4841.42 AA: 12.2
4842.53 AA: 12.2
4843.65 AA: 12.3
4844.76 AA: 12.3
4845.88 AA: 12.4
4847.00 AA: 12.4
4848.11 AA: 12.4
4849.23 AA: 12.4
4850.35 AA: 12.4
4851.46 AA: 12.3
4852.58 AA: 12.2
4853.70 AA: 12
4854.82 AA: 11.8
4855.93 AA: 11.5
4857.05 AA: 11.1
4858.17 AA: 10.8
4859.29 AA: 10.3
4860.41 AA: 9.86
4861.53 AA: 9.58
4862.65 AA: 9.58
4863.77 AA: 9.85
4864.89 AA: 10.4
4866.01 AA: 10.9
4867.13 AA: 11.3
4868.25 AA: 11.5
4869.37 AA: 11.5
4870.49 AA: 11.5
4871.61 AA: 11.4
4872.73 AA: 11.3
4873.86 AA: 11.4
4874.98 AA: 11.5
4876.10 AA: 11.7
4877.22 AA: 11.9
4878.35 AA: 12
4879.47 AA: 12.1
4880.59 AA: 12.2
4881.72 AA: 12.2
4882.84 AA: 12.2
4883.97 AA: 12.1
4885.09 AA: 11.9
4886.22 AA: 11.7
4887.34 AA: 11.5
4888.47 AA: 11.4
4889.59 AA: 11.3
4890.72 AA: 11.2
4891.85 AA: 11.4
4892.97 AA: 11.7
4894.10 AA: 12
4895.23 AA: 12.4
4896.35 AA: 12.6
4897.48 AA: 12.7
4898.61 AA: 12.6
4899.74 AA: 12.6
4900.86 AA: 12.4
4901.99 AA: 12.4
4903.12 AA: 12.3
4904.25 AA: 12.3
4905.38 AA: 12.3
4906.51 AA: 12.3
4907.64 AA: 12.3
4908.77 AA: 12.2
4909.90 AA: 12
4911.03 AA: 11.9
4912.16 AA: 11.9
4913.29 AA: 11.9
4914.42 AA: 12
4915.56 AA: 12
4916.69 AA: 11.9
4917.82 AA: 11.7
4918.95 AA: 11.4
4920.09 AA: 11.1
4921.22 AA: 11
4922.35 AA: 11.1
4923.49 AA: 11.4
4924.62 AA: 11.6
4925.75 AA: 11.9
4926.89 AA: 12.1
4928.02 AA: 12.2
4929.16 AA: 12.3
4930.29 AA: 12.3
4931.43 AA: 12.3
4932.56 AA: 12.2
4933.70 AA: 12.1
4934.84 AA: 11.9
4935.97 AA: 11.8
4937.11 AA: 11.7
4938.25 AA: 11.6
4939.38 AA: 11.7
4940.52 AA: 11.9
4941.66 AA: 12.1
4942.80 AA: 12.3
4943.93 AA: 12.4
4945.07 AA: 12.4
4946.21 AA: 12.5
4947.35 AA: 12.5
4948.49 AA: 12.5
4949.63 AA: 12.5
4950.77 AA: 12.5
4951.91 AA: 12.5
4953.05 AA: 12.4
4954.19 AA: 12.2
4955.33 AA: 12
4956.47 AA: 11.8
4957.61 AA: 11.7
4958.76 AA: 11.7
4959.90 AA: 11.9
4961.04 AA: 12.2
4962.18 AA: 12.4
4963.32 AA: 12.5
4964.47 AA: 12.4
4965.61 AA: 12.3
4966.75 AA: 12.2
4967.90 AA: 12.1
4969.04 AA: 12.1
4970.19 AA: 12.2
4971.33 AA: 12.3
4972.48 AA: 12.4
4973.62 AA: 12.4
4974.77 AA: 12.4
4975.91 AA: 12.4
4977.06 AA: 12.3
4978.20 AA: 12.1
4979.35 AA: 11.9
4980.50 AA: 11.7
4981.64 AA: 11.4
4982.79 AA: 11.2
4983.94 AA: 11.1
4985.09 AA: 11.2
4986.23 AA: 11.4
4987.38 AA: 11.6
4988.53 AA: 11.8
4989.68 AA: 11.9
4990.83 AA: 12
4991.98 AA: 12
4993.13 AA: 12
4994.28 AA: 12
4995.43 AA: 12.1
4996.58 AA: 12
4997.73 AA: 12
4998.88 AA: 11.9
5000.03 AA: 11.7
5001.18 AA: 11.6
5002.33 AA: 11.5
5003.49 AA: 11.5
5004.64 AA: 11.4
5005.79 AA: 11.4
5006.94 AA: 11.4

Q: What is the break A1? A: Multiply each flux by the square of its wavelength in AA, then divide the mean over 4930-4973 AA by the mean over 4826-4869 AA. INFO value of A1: 1.1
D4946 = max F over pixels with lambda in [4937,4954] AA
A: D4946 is 12.5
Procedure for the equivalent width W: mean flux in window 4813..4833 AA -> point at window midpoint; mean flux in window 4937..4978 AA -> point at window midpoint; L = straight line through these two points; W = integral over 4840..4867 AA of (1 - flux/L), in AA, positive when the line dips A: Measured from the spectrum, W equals 2.2 AA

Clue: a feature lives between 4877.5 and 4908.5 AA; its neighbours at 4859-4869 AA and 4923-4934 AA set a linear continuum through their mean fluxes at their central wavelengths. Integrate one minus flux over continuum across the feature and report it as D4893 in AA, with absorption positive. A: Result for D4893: -2.6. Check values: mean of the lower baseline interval 10.4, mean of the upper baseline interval 12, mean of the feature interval 12.1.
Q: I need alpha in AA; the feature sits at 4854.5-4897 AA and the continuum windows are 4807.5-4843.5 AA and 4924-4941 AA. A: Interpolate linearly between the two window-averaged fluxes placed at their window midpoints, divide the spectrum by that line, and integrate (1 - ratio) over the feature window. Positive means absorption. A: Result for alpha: 2.9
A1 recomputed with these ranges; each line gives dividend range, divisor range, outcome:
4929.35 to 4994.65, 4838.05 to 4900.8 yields 1.07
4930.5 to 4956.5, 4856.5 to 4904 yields 1.08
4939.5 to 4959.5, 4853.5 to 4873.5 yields 1.16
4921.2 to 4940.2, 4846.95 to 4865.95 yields 1.09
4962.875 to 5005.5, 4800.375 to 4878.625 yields 1.05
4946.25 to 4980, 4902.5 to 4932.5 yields 1.05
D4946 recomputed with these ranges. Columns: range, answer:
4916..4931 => 12.3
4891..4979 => 12.7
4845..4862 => 12.4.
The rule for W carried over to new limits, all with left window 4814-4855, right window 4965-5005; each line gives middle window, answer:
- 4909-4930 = 0.61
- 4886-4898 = 0.39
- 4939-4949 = -0.20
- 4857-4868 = 1.73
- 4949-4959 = -0.14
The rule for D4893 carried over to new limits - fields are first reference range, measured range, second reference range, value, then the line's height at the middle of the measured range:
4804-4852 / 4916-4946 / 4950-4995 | 0.7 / 12.1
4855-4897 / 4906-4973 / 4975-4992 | -2.6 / 11.6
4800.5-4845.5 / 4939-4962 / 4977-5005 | -0.6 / 11.9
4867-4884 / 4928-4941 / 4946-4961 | 0.1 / 12.1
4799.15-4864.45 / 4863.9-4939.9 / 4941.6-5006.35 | 1.5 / 12.1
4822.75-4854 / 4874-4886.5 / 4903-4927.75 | 0.1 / 12.1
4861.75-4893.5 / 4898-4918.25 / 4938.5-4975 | -0.7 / 11.7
